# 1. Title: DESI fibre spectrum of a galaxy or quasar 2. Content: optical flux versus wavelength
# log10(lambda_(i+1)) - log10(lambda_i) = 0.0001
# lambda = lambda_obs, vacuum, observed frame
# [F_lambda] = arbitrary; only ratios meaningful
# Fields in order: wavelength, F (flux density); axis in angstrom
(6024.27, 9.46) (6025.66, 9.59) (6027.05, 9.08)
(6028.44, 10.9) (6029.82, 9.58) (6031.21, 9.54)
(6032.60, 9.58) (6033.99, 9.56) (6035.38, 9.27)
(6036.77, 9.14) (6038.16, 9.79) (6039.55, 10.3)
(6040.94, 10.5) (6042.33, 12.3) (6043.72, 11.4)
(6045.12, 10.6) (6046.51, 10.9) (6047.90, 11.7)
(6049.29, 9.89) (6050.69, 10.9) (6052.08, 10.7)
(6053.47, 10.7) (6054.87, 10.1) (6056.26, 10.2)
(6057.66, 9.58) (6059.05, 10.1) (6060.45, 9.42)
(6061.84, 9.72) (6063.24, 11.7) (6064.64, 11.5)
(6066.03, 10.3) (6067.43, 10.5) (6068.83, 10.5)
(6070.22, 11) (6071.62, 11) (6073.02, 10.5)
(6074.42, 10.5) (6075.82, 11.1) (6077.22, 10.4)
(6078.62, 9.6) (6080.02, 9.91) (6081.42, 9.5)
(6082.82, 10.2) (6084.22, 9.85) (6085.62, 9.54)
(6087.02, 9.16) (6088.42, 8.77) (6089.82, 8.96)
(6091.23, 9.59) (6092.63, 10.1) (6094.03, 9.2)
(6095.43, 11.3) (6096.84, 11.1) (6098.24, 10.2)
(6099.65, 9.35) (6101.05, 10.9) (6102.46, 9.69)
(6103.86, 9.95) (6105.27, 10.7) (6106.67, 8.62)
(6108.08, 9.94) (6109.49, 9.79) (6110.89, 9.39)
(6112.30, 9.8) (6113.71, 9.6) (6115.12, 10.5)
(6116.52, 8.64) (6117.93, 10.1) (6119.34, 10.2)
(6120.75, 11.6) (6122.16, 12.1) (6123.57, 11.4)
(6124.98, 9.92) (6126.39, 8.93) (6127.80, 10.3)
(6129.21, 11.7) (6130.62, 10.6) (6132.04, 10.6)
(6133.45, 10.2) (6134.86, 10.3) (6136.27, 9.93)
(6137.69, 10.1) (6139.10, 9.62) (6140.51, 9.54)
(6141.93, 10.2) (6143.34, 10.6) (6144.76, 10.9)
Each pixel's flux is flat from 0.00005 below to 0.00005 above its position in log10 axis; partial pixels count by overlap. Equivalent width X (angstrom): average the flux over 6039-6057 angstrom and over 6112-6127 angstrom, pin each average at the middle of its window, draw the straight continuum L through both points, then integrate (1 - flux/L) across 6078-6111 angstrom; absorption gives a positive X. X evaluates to 2.0 angstrom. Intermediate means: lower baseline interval 10.8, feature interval 9.81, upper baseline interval 10.3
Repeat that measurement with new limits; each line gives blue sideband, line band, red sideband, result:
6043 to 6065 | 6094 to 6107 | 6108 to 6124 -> 0.2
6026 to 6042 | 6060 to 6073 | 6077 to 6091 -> -1.3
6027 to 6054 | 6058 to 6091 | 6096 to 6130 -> 0.4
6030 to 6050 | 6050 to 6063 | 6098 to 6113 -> 0.0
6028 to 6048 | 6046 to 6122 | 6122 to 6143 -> 1.0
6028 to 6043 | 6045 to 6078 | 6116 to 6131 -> -1.3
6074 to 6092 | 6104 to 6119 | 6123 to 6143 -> 0.5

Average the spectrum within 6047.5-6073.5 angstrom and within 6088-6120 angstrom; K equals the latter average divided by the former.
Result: 0.94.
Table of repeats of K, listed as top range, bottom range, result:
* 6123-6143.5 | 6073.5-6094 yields 1.05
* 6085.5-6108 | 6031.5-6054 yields 0.94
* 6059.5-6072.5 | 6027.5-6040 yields 1.09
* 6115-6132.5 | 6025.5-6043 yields 1.06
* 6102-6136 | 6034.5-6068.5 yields 0.97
